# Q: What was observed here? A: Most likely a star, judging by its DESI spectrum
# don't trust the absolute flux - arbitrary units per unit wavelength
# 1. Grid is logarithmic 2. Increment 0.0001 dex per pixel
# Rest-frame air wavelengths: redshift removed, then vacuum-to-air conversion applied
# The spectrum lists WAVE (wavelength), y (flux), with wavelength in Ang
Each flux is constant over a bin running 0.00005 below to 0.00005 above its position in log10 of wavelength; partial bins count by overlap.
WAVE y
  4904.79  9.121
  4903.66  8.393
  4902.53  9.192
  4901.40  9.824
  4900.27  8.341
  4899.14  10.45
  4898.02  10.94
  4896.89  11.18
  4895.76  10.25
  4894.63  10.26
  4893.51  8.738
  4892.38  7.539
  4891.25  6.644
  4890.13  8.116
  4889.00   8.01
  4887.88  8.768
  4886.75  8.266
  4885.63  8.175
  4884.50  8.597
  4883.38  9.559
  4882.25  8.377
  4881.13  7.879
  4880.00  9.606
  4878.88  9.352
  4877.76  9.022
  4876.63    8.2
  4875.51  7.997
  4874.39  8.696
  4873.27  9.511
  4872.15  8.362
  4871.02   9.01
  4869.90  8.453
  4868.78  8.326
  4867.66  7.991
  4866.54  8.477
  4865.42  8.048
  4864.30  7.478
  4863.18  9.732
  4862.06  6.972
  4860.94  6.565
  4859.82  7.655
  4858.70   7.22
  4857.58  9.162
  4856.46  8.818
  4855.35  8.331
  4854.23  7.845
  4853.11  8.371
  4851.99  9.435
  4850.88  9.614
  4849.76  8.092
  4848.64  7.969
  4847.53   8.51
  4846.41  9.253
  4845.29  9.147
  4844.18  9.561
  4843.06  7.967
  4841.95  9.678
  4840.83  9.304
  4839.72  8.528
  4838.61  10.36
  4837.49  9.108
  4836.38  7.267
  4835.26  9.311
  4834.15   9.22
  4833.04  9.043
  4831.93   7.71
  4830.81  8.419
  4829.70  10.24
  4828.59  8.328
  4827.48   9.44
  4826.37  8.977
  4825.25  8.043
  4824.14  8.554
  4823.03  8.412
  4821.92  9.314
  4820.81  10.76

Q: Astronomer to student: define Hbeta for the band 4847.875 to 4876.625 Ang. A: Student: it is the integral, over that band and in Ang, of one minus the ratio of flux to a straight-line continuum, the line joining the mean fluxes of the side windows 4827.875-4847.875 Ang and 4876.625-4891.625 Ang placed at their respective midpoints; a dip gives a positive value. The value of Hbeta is 1.3 Ang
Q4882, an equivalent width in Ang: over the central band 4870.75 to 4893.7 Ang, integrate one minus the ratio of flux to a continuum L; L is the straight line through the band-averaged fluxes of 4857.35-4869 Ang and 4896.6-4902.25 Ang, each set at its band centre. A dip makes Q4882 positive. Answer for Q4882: 1.3 Ang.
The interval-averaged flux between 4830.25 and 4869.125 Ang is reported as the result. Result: 8.53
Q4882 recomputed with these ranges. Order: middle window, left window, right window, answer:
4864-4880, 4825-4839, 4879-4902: 0.7 Ang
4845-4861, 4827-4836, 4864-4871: 0.1 Ang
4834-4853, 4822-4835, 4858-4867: -1.4 Ang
